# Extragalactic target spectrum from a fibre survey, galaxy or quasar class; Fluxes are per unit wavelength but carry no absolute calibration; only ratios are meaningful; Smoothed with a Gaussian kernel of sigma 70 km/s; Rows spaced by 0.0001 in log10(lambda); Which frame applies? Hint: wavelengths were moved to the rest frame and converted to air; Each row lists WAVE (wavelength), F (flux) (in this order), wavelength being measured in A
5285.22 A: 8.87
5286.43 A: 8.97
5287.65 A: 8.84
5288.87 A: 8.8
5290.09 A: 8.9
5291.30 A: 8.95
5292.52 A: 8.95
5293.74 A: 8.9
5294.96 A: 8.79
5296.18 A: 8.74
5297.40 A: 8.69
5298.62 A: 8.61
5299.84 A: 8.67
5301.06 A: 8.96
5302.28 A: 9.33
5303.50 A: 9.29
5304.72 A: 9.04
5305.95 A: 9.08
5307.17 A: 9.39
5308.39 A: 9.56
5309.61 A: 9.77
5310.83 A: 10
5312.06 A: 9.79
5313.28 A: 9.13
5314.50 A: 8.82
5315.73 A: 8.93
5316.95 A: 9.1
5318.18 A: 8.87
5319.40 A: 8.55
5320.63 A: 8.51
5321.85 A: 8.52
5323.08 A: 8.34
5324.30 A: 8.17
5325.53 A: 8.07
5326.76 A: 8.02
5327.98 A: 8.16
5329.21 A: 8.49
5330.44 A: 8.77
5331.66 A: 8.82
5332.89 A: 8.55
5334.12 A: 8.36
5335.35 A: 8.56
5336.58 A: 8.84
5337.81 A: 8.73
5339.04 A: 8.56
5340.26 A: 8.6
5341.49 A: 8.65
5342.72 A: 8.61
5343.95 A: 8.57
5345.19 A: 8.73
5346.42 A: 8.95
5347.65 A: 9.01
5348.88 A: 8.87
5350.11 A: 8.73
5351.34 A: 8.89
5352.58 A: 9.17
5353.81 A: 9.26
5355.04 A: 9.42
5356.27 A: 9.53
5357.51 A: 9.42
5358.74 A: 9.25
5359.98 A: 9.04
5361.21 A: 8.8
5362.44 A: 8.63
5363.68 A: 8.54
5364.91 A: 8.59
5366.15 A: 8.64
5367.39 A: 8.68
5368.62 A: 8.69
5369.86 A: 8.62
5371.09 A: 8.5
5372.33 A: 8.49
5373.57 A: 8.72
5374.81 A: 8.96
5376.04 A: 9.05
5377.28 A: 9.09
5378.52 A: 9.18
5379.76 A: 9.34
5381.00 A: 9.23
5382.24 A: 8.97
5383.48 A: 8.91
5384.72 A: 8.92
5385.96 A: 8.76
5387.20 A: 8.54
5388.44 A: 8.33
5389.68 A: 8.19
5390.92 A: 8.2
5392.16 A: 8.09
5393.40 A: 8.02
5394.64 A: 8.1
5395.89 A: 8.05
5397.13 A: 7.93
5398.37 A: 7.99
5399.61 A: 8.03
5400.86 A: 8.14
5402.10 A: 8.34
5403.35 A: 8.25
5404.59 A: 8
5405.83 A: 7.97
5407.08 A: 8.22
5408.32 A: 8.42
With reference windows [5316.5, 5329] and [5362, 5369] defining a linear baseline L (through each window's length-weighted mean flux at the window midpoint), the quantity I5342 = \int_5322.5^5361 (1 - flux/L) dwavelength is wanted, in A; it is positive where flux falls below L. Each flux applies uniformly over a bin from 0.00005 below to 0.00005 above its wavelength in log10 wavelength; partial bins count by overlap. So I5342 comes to -1.1 A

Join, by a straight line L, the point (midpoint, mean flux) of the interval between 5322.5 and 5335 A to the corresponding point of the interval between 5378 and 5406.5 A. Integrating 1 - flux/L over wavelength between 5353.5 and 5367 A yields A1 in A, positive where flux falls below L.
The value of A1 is -1.0 A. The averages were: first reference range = 8.38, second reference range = 8.41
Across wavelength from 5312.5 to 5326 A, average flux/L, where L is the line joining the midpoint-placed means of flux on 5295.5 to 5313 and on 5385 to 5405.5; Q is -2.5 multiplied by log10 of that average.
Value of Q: 0.05 mag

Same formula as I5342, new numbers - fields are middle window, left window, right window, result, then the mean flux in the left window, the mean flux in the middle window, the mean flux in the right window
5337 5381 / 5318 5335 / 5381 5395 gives -2.11 A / 8.43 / 8.88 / 8.5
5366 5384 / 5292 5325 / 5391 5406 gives -1.21 A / 8.98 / 8.88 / 8.09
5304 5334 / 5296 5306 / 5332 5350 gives -0.08 A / 8.93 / 8.84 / 8.69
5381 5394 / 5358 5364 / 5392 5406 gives -0.32 A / 8.88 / 8.53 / 8.08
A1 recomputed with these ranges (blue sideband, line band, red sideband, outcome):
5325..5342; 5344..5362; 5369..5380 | -0.8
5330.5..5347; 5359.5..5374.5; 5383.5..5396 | -0.3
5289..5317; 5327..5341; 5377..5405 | 0.5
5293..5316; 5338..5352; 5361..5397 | 0.2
